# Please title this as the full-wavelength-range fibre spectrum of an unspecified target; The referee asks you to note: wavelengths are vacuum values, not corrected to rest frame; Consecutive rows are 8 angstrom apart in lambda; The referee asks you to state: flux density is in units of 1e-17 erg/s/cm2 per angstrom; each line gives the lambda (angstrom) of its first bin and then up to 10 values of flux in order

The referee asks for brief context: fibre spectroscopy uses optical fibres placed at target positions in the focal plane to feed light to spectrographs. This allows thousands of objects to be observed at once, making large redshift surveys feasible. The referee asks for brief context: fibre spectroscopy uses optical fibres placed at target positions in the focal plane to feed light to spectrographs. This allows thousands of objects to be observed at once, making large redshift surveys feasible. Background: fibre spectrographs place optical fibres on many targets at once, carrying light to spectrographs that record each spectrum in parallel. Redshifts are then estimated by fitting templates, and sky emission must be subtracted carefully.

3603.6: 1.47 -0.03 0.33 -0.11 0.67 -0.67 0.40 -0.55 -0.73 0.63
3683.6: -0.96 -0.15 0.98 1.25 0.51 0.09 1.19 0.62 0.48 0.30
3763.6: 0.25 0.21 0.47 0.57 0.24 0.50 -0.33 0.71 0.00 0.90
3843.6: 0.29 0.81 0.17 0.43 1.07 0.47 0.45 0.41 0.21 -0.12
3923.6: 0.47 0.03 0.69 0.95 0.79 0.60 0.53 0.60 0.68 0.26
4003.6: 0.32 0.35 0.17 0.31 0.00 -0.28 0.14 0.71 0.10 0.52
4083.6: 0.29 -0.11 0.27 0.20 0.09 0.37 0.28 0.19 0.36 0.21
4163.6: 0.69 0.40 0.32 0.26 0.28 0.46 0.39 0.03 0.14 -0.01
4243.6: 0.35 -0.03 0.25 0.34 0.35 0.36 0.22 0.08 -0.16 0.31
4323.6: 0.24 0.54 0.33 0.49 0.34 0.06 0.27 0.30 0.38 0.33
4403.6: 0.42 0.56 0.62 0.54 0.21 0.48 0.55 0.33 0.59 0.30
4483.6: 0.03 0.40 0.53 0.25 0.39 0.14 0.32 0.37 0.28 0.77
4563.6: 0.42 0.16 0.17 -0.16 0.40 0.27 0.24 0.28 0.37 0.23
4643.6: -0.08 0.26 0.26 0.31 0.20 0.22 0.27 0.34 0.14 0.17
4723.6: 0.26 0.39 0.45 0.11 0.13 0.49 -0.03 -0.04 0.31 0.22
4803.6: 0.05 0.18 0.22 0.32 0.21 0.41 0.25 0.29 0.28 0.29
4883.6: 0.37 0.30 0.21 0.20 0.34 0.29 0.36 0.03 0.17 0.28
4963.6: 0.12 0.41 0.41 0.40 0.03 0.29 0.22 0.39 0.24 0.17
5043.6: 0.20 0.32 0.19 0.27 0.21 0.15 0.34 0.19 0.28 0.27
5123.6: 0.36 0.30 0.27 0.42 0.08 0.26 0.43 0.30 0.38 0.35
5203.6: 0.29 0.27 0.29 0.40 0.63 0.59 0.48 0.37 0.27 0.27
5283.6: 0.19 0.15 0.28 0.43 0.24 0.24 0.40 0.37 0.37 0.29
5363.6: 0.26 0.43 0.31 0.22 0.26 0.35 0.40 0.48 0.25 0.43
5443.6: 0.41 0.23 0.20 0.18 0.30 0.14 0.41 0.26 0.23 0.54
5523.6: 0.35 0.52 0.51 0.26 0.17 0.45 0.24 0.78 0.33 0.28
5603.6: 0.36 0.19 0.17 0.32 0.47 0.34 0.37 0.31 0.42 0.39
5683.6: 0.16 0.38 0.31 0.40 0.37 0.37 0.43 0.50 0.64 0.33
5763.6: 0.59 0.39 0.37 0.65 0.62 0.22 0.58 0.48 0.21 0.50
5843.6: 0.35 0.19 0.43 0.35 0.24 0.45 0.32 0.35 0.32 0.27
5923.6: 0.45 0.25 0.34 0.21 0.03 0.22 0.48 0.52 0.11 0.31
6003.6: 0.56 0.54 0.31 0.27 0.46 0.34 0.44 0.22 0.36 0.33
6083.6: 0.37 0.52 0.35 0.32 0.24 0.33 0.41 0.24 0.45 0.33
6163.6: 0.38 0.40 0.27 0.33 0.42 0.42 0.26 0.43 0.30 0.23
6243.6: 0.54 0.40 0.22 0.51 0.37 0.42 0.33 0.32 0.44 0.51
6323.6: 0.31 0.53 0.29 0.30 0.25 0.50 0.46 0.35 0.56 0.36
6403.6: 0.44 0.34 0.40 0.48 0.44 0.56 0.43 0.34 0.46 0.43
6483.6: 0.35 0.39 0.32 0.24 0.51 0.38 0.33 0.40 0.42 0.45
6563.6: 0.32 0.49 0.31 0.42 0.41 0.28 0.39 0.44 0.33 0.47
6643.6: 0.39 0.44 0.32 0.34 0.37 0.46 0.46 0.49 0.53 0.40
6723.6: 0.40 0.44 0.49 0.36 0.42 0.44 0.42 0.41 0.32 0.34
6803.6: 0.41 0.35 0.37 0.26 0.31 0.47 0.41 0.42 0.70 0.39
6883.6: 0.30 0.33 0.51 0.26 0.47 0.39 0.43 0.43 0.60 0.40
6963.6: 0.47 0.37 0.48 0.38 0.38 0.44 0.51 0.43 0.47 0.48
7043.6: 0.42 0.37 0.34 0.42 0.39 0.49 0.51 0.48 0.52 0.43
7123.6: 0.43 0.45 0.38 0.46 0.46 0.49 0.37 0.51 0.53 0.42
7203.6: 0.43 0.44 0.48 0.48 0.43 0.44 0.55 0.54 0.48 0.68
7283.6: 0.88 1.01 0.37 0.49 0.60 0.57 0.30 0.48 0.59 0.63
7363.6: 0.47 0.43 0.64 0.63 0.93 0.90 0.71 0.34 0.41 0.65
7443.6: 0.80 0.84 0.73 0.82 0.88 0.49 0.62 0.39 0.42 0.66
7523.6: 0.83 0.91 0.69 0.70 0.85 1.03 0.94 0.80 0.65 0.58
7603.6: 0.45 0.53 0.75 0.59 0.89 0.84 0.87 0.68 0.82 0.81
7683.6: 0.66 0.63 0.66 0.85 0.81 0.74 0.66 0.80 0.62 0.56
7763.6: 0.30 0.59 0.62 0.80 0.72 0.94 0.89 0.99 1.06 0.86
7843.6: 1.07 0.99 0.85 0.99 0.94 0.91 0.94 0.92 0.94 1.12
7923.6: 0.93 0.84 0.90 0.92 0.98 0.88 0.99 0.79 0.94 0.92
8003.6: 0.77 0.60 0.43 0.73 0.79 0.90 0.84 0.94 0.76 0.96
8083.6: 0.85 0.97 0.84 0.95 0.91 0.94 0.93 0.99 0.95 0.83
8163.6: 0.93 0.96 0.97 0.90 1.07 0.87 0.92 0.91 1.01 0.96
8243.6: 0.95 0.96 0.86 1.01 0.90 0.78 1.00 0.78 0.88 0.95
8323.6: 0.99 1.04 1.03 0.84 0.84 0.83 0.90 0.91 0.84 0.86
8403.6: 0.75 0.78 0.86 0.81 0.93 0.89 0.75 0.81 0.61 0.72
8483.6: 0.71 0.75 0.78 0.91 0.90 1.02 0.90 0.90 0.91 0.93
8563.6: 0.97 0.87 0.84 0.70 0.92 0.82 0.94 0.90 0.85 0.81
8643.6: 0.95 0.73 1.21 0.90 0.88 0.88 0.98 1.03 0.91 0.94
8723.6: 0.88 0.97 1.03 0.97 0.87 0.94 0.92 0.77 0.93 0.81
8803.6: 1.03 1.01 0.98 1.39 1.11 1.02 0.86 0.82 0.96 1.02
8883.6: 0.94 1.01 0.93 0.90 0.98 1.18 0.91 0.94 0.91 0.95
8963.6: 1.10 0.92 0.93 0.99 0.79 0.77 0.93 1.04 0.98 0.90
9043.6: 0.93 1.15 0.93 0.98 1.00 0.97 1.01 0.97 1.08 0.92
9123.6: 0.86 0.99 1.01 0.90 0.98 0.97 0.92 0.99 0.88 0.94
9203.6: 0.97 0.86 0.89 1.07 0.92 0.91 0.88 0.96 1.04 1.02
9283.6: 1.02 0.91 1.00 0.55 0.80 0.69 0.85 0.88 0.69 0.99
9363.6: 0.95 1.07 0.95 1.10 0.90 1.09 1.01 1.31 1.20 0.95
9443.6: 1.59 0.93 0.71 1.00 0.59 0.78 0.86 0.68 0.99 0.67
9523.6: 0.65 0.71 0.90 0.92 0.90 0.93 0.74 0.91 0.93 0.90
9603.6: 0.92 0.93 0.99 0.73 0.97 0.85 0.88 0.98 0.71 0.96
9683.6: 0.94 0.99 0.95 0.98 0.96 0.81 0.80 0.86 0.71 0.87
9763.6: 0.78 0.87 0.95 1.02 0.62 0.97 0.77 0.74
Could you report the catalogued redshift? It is 0.954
